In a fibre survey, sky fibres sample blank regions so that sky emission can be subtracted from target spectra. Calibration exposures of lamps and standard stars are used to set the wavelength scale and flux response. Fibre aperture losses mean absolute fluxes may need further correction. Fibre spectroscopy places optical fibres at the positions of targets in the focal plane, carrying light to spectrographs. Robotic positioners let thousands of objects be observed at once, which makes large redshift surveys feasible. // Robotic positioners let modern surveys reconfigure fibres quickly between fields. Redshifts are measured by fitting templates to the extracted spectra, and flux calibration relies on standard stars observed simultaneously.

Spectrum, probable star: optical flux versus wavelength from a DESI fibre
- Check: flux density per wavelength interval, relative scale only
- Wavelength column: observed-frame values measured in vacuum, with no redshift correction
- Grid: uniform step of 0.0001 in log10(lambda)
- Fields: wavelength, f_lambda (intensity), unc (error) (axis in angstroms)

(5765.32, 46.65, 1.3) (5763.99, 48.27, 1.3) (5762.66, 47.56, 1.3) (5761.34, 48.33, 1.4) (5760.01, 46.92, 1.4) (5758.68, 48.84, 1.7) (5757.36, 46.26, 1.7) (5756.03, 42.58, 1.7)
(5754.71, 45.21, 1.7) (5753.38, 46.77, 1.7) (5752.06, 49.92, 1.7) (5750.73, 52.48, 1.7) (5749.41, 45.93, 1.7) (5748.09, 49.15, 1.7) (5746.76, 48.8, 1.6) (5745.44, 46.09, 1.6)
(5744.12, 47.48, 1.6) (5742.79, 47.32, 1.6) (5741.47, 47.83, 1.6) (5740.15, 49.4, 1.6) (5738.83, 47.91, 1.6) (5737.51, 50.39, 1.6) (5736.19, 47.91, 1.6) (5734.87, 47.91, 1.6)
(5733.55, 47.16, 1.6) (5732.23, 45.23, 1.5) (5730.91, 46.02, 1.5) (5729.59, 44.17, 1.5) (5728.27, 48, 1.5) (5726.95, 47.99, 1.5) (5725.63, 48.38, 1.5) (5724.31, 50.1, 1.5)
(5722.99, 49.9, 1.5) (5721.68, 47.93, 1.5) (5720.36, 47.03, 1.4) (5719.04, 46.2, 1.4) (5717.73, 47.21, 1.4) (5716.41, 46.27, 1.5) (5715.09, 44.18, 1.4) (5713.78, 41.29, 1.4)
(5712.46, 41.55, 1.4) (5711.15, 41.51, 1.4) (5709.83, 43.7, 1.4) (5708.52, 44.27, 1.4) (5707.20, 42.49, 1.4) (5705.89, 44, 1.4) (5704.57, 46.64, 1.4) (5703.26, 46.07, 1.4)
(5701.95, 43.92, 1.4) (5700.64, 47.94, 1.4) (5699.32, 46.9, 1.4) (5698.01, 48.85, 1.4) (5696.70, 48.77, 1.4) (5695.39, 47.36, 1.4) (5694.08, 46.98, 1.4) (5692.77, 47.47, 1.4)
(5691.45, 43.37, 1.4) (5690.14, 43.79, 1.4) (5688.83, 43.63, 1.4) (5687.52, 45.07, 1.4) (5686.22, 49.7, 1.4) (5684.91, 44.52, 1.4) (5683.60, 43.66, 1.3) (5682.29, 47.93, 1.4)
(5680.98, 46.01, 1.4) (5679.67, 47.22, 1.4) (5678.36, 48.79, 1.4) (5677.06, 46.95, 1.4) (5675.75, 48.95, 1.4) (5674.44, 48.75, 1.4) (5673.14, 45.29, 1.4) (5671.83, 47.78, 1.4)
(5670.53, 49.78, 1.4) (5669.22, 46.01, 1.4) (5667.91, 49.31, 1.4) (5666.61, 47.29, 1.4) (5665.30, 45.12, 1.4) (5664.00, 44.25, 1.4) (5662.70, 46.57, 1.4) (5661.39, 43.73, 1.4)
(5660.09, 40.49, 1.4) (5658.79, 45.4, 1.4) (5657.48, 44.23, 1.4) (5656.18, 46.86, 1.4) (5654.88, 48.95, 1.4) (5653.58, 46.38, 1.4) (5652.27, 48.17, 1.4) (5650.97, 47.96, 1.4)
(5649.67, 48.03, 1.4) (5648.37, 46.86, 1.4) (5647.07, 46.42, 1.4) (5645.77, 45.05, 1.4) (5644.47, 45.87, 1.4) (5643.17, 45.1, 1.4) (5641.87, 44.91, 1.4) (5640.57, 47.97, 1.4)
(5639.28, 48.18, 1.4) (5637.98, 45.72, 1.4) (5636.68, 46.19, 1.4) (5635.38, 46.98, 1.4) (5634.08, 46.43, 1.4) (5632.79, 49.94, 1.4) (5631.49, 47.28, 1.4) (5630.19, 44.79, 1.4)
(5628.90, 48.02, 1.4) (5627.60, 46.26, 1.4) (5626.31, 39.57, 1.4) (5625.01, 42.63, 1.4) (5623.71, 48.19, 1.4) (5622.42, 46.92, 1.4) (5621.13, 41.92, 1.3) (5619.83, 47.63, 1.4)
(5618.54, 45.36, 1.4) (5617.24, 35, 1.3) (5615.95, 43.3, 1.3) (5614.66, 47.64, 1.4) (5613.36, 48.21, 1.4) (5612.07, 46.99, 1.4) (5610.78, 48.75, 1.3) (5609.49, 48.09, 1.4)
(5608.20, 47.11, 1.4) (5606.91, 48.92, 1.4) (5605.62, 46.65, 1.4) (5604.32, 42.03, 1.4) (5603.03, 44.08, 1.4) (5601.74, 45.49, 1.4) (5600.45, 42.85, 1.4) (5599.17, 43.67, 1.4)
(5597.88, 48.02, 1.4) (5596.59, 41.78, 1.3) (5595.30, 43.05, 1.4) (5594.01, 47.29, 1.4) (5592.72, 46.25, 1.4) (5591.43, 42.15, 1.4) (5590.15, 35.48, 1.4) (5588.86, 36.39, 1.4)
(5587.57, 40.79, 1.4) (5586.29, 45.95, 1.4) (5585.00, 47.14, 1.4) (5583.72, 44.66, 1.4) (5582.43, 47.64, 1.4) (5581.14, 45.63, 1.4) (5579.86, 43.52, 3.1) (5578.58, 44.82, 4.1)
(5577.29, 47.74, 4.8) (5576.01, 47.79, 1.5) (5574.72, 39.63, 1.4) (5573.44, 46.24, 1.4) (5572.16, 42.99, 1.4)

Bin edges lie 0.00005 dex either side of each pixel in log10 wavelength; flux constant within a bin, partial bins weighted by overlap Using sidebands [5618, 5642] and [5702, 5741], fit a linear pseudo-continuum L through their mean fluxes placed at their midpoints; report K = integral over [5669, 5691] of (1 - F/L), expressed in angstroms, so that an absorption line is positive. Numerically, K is -0.2 angstroms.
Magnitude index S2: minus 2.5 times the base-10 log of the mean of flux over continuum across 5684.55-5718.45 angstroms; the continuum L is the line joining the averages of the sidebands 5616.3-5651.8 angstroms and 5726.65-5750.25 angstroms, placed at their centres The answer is 0.037 mag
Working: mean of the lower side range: 45.7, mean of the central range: 45.3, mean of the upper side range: 47.5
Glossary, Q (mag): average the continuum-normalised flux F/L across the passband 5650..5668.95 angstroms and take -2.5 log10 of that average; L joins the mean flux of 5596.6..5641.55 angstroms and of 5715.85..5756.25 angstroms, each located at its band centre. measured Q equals 0.01 mag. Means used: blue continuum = 45.7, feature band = 46.1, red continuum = 47.6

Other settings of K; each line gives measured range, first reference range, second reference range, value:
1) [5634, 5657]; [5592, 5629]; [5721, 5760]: -0.46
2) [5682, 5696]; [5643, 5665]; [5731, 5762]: 0.26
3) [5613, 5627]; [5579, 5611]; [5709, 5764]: 0.24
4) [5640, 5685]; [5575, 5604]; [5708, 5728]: -1.37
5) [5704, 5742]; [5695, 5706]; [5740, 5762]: 0.70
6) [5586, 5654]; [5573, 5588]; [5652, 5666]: -0.01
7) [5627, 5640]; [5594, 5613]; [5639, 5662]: -0.29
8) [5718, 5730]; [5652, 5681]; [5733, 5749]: -0.01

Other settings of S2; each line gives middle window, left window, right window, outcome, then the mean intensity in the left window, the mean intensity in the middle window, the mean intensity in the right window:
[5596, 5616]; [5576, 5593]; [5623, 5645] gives -0.027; 43.8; 45.9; 46.1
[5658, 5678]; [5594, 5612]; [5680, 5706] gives -0.009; 45.5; 46.4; 46.2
